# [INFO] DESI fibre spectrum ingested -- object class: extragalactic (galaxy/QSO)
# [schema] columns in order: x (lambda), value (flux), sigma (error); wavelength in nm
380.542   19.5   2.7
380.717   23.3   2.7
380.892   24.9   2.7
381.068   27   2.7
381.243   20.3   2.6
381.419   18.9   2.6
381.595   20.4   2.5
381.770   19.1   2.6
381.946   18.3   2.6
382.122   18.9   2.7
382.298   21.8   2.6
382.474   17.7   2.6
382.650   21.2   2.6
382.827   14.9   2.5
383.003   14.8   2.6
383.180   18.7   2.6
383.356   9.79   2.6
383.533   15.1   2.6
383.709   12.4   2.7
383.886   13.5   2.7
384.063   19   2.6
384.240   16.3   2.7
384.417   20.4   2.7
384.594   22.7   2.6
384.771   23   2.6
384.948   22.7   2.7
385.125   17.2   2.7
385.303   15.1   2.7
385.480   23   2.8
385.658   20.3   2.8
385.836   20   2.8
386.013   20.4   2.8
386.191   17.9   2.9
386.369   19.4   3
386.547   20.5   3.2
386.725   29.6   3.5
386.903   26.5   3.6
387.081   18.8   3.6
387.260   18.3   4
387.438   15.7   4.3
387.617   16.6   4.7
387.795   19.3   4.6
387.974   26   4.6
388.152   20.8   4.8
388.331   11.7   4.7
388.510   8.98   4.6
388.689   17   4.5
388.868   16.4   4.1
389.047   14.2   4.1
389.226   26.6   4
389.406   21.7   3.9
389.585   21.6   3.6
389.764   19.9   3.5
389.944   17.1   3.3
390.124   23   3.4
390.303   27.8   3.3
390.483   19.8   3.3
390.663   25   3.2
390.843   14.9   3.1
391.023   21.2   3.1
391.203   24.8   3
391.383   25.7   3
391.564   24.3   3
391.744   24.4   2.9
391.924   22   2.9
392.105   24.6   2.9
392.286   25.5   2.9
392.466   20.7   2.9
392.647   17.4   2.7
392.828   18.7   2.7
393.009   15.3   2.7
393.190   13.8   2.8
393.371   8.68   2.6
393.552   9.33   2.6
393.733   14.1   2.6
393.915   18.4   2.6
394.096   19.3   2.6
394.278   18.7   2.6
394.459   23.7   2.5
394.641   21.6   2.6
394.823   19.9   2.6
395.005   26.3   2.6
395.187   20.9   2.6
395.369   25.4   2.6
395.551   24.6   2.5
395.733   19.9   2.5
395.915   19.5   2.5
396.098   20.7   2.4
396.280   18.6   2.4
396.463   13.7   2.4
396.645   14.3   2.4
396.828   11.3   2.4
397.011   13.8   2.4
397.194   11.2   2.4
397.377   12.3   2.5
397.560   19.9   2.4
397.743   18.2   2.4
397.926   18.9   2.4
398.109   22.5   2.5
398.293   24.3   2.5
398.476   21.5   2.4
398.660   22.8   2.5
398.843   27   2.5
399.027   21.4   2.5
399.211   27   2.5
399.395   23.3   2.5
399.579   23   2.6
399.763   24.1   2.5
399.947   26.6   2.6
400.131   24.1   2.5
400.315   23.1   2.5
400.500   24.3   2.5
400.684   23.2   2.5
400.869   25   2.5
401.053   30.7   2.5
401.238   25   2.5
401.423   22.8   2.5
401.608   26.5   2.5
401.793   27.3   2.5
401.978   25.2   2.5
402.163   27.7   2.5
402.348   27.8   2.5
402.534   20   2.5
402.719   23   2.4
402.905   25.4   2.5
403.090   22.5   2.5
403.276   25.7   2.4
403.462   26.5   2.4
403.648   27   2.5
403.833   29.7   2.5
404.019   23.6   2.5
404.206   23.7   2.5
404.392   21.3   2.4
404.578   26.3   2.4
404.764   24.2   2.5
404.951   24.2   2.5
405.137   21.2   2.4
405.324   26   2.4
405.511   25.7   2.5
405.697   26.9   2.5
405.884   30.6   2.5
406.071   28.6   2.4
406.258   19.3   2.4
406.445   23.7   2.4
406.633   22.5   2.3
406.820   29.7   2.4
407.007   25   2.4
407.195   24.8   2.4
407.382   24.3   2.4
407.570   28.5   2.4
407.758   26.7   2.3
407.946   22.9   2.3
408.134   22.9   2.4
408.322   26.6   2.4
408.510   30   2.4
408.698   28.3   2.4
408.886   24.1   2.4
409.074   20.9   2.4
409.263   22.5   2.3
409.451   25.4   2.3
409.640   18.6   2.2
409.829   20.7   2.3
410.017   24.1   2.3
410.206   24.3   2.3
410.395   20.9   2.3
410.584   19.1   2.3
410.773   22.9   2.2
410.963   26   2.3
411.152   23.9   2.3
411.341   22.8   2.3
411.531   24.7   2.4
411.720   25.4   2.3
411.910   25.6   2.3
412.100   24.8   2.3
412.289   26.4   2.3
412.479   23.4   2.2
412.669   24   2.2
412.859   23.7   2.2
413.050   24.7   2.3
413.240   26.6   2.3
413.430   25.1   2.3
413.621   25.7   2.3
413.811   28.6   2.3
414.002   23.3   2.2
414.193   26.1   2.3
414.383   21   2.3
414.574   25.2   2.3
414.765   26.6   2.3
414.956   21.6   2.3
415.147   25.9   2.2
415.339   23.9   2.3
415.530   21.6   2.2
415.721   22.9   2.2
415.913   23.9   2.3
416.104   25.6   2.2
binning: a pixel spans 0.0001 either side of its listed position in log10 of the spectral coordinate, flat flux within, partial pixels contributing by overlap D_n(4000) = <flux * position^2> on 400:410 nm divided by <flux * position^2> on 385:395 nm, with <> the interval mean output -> 1.36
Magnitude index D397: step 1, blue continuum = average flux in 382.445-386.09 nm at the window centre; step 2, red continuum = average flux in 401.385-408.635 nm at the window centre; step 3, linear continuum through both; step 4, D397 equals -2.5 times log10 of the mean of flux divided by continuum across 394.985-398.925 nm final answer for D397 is 0.17 mag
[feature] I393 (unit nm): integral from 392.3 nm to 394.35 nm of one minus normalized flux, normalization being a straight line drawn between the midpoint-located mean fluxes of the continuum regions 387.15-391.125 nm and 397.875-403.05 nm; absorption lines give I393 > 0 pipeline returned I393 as 0.48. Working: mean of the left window 19.3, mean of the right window 24.4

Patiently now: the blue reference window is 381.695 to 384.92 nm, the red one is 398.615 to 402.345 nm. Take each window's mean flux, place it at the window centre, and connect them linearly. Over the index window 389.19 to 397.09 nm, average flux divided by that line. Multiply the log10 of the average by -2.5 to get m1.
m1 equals 0.10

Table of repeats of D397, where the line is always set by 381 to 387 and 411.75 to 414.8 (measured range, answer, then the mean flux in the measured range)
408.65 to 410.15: 0.06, 23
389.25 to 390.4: -0.09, 22.1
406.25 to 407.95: -0.06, 25.1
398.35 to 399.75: -0.07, 23.8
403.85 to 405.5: -0.04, 24.2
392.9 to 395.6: 0.15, 18.6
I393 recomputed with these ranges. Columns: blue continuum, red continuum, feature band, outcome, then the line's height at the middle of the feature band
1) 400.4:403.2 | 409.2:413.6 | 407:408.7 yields -0.117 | 24.3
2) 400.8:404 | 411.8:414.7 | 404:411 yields 0.270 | 25.4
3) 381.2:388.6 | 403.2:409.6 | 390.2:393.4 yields -0.045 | 20.8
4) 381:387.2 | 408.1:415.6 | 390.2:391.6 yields -0.164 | 20.5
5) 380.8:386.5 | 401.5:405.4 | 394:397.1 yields 0.411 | 22.6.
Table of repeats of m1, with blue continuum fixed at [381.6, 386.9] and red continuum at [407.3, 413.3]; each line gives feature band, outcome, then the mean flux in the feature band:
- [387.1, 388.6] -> 0.14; 17.2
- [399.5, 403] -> -0.12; 25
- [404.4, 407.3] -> -0.08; 25.1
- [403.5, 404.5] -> -0.10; 25.2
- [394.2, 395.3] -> -0.05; 22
